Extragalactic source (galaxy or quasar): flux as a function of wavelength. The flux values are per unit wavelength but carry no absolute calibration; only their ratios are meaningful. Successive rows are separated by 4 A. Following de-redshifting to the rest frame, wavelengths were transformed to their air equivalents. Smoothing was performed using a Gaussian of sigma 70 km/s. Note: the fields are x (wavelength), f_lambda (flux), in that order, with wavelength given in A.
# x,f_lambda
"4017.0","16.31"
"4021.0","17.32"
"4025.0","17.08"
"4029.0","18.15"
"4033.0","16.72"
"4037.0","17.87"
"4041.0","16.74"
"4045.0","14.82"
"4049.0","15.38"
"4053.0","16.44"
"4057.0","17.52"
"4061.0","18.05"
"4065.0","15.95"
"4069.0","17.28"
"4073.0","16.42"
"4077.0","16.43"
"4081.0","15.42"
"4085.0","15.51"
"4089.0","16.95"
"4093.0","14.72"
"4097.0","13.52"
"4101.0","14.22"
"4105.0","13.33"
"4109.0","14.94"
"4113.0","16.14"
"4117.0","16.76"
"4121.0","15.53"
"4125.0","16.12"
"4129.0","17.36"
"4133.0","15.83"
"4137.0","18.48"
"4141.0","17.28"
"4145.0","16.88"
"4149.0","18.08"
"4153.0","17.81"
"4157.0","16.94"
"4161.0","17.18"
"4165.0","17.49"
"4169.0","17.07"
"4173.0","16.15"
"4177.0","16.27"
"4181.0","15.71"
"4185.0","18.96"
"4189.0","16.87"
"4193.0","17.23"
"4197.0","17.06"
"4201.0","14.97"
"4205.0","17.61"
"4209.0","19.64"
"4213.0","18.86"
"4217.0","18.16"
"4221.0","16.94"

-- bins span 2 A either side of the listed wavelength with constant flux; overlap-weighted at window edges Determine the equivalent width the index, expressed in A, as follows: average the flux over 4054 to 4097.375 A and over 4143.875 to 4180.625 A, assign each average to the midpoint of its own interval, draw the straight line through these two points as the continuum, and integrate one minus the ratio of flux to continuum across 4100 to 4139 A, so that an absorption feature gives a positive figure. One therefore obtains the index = 1.8 A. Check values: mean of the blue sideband 16.3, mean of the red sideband 17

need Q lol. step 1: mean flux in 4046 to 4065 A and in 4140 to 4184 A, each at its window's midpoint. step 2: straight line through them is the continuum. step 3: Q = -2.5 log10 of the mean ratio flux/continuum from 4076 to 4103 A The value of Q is 0.11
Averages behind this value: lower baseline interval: 16.6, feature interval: 15.2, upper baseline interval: 17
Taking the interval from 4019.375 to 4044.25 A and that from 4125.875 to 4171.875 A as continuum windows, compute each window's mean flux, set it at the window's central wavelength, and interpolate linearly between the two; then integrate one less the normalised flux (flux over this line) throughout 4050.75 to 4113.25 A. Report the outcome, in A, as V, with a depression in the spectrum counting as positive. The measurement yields 5.18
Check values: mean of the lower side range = 17.2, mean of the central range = 15.8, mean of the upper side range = 17.3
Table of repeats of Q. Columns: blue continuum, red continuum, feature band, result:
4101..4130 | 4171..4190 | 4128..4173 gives -0.07 mag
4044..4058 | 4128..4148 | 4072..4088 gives 0.03 mag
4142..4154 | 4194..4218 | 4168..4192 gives 0.05 mag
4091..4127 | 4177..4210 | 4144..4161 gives -0.09 mag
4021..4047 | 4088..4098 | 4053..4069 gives -0.07 mag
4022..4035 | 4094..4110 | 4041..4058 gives 0.02 mag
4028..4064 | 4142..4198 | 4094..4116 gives 0.17 mag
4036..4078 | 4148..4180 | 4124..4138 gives 0.00 mag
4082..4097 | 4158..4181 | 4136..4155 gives -0.08 mag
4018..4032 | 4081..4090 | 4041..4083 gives 0.01 mag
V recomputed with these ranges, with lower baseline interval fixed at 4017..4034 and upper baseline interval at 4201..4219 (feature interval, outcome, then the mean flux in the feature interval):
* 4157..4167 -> 0.4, 17.3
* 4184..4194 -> 0.3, 17.6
